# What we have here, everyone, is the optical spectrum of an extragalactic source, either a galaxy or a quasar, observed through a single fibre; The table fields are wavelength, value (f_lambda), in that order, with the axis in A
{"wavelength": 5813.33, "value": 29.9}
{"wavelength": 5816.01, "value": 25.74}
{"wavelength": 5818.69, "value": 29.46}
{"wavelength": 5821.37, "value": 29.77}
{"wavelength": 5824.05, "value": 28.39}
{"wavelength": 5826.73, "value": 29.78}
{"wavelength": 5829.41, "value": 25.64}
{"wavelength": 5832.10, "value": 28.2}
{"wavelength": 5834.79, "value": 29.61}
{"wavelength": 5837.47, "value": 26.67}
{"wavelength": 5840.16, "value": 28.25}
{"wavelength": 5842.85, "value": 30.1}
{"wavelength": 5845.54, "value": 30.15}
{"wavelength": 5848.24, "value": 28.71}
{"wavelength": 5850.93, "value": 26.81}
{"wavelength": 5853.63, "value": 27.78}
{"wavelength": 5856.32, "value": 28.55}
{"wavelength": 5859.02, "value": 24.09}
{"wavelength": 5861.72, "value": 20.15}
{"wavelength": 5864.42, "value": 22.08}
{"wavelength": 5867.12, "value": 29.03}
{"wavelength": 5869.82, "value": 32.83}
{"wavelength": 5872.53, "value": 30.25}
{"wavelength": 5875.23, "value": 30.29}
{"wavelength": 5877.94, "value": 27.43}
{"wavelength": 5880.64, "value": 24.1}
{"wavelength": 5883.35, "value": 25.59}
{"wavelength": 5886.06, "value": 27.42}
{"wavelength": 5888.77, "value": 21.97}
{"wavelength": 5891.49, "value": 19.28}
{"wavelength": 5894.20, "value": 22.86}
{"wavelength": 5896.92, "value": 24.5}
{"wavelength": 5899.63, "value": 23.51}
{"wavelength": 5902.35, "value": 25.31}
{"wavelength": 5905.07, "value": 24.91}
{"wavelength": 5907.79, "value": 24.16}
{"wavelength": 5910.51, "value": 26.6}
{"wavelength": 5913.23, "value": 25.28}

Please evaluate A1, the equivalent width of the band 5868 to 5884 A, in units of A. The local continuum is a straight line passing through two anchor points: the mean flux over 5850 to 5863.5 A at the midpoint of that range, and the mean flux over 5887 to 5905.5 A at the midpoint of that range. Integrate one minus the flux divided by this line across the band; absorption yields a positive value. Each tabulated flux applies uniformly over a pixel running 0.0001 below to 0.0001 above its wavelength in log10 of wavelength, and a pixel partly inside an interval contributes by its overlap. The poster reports -2.8 A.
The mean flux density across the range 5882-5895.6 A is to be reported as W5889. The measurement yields 23.4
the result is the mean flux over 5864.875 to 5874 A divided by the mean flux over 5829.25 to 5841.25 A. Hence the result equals 1.07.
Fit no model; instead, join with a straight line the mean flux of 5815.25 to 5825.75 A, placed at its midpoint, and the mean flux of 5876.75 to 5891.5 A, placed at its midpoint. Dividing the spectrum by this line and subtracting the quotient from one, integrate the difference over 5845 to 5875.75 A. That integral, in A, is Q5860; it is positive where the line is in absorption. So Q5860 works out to -1.5 A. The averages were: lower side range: 28.5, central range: 27.4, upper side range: 24.7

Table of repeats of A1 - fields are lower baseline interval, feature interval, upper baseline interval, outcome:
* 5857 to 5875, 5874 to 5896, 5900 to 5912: 0.98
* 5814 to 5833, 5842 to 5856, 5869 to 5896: -0.71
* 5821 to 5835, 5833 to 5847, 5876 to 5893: -0.70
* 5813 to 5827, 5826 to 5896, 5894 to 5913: -0.09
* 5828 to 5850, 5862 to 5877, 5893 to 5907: -1.12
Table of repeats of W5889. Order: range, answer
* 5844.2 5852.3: 28.5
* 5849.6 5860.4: 26.8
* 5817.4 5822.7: 29.6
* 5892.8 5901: 23.6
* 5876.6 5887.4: 26.1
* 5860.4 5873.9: 26.9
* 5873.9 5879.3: 28.9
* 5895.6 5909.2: 24.5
